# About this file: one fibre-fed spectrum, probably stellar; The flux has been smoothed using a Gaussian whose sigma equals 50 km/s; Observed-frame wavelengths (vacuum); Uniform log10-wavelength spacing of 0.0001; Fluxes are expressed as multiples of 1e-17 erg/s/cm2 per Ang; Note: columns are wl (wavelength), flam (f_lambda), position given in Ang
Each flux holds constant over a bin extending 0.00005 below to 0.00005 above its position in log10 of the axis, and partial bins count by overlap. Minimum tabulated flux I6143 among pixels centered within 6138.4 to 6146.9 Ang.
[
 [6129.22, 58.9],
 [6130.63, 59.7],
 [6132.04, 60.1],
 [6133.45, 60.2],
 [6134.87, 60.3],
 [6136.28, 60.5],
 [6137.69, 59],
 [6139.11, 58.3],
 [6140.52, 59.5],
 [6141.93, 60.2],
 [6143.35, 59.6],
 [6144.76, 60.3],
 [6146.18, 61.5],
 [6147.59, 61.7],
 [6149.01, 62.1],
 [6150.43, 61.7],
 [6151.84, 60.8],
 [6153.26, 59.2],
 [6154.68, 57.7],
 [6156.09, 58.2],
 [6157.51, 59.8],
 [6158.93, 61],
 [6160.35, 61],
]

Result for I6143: 58.3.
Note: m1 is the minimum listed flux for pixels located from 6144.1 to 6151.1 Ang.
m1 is 60.3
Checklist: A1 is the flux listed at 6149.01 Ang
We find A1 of 62.1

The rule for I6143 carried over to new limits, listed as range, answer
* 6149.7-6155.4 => 57.7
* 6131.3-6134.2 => 60.1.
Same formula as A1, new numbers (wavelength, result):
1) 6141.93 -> 60.2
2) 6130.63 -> 59.7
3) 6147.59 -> 61.7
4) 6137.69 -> 59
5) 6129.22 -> 58.9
